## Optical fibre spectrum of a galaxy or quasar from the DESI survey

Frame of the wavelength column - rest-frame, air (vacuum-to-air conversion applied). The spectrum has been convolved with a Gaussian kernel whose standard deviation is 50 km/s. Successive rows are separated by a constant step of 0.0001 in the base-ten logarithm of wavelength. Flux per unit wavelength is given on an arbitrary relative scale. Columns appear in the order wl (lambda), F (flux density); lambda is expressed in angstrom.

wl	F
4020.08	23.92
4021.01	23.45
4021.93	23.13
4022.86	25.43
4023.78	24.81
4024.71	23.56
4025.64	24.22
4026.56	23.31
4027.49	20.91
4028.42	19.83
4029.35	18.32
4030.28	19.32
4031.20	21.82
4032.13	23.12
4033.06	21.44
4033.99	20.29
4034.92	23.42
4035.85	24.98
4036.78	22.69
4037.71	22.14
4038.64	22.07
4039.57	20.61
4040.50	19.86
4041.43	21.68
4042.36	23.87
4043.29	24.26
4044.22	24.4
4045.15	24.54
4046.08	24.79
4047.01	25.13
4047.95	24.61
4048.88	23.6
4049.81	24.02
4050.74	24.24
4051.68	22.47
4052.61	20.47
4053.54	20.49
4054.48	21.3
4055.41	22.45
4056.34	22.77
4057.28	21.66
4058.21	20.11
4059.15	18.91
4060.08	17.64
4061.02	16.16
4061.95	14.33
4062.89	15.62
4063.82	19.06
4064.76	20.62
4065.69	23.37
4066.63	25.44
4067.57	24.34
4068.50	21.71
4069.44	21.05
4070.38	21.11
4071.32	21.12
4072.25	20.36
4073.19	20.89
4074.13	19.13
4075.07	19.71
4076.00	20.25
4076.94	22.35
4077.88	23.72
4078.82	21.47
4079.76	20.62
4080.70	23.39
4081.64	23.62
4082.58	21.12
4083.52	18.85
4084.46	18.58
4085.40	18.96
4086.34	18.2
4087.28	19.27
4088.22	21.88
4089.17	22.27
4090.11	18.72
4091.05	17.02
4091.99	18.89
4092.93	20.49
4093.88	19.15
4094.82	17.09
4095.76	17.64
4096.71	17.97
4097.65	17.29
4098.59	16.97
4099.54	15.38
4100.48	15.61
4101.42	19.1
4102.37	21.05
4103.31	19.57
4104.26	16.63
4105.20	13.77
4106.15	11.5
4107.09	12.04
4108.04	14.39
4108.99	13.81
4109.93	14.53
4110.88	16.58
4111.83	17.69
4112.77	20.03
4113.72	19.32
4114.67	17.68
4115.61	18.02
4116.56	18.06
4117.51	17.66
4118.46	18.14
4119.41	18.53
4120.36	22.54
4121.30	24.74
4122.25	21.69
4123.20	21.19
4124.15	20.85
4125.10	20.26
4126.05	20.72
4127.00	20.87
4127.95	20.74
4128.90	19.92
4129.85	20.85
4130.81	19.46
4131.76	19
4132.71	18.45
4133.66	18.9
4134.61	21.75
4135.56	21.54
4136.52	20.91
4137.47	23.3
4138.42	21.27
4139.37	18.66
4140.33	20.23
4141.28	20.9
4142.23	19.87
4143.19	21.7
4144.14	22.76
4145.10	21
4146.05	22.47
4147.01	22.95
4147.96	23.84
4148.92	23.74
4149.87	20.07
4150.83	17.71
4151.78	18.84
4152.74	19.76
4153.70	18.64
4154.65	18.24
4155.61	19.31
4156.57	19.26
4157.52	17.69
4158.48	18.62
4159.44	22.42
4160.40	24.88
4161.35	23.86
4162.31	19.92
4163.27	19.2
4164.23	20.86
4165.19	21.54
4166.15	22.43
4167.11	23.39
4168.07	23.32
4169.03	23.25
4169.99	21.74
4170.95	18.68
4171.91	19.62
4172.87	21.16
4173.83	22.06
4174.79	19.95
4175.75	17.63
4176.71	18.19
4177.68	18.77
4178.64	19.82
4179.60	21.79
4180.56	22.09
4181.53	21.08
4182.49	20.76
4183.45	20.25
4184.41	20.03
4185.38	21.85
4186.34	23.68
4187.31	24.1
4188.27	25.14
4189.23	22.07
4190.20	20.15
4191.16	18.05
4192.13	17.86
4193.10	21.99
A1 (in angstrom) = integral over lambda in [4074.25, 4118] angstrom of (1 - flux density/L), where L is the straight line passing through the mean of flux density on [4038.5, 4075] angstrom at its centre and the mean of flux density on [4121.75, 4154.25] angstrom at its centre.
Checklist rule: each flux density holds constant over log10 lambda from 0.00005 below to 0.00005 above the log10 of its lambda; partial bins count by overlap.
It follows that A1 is 5.6 angstrom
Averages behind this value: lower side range 21.5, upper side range 20.7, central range 18.4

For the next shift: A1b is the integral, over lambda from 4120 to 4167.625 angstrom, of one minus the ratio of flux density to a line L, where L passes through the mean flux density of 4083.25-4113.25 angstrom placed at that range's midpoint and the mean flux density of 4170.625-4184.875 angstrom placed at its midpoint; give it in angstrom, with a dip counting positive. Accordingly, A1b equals -4.7 angstrom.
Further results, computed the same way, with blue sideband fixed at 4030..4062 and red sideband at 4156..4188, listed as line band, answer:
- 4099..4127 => 4.52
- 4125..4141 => 0.70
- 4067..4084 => 0.29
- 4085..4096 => 1.27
